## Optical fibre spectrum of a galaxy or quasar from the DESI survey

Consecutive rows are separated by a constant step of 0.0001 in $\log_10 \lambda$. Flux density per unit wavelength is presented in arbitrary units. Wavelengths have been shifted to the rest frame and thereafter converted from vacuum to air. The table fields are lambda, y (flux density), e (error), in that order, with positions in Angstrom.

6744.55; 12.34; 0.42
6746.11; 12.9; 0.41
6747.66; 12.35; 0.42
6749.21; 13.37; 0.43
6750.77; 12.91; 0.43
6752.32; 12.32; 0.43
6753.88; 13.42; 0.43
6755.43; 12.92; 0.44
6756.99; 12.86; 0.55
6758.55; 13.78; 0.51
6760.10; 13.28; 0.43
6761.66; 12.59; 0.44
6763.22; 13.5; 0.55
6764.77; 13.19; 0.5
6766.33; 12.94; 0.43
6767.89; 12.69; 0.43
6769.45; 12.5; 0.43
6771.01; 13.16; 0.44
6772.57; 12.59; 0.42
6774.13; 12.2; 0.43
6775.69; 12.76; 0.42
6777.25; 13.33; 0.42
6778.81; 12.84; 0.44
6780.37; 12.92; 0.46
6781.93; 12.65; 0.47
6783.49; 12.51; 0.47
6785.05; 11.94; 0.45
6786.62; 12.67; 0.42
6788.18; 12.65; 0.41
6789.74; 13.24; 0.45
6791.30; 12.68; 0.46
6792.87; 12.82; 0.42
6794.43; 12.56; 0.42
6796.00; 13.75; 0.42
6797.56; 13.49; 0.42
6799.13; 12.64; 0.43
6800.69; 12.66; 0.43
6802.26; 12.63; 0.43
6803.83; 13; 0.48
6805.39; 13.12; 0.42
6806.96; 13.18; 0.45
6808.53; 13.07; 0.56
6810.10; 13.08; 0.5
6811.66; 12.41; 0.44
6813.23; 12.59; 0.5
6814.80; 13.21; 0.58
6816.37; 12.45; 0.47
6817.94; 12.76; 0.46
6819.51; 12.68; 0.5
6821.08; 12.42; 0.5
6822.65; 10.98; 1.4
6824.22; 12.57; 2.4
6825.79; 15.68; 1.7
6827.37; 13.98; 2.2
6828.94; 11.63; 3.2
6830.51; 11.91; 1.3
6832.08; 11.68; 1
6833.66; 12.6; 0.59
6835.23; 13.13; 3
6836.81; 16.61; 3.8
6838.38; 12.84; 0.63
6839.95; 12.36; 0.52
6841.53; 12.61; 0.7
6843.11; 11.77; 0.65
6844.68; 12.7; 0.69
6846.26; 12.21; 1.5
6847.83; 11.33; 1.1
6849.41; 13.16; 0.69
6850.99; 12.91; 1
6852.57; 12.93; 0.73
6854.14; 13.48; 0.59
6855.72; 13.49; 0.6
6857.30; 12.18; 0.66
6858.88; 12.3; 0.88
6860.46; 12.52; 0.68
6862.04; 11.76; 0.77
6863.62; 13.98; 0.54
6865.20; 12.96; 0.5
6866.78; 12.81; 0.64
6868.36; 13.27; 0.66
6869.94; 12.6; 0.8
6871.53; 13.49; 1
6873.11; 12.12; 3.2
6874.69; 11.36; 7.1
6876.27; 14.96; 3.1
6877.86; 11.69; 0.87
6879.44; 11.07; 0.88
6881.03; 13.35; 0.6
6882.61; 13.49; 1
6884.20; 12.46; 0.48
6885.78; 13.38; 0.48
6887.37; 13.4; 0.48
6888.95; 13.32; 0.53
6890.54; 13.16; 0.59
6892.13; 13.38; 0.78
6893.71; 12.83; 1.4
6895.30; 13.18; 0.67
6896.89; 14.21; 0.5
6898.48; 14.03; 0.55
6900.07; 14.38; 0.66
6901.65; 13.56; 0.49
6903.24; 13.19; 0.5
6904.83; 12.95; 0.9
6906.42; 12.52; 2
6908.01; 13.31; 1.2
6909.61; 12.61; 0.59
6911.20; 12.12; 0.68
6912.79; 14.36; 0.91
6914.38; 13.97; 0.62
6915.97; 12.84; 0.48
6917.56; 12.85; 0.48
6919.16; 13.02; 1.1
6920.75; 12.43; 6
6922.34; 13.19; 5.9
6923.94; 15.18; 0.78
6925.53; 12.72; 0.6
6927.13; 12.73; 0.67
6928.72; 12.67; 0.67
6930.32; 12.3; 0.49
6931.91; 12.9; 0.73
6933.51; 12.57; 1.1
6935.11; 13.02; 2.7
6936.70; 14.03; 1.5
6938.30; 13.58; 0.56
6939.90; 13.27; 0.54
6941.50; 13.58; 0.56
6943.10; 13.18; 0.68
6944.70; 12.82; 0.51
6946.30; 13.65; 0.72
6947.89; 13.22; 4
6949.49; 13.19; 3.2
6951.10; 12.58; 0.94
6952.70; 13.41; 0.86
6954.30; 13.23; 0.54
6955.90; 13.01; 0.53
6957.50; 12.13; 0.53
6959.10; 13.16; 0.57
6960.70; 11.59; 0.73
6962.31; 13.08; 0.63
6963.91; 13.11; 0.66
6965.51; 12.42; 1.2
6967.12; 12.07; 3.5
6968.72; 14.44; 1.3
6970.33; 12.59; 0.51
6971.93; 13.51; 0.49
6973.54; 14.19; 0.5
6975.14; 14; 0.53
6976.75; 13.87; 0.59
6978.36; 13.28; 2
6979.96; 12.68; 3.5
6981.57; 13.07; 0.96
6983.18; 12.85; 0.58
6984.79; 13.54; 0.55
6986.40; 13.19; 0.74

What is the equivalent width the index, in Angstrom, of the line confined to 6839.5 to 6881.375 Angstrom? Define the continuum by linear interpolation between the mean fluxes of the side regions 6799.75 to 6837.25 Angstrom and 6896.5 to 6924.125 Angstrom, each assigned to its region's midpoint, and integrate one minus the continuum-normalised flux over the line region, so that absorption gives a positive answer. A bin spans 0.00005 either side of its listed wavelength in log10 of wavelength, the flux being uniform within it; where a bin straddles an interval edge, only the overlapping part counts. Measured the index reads 1.4 Angstrom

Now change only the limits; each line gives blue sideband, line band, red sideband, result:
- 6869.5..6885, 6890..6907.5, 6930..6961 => -0.8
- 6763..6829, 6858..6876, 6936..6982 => 0.4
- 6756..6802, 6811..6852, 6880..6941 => 0.8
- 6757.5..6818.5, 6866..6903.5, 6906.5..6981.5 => -0.3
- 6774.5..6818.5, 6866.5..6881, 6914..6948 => 0.4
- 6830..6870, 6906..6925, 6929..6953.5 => -0.2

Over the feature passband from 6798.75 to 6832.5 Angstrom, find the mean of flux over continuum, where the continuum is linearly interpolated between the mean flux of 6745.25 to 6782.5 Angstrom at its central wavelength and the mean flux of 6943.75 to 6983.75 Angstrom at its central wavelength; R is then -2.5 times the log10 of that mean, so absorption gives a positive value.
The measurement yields 0.02 mag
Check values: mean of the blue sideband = 12.9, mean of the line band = 12.8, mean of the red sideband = 13.1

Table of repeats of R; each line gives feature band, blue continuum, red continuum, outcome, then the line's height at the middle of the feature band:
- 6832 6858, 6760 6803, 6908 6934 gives 0.006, 12.9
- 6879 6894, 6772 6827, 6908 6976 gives -0.003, 13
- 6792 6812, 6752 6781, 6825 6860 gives -0.004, 12.9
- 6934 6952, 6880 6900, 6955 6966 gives -0.036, 12.8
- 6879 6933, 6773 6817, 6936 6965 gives -0.012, 13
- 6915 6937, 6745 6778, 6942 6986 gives 0.005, 13.1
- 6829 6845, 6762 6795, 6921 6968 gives 0.008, 12.9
